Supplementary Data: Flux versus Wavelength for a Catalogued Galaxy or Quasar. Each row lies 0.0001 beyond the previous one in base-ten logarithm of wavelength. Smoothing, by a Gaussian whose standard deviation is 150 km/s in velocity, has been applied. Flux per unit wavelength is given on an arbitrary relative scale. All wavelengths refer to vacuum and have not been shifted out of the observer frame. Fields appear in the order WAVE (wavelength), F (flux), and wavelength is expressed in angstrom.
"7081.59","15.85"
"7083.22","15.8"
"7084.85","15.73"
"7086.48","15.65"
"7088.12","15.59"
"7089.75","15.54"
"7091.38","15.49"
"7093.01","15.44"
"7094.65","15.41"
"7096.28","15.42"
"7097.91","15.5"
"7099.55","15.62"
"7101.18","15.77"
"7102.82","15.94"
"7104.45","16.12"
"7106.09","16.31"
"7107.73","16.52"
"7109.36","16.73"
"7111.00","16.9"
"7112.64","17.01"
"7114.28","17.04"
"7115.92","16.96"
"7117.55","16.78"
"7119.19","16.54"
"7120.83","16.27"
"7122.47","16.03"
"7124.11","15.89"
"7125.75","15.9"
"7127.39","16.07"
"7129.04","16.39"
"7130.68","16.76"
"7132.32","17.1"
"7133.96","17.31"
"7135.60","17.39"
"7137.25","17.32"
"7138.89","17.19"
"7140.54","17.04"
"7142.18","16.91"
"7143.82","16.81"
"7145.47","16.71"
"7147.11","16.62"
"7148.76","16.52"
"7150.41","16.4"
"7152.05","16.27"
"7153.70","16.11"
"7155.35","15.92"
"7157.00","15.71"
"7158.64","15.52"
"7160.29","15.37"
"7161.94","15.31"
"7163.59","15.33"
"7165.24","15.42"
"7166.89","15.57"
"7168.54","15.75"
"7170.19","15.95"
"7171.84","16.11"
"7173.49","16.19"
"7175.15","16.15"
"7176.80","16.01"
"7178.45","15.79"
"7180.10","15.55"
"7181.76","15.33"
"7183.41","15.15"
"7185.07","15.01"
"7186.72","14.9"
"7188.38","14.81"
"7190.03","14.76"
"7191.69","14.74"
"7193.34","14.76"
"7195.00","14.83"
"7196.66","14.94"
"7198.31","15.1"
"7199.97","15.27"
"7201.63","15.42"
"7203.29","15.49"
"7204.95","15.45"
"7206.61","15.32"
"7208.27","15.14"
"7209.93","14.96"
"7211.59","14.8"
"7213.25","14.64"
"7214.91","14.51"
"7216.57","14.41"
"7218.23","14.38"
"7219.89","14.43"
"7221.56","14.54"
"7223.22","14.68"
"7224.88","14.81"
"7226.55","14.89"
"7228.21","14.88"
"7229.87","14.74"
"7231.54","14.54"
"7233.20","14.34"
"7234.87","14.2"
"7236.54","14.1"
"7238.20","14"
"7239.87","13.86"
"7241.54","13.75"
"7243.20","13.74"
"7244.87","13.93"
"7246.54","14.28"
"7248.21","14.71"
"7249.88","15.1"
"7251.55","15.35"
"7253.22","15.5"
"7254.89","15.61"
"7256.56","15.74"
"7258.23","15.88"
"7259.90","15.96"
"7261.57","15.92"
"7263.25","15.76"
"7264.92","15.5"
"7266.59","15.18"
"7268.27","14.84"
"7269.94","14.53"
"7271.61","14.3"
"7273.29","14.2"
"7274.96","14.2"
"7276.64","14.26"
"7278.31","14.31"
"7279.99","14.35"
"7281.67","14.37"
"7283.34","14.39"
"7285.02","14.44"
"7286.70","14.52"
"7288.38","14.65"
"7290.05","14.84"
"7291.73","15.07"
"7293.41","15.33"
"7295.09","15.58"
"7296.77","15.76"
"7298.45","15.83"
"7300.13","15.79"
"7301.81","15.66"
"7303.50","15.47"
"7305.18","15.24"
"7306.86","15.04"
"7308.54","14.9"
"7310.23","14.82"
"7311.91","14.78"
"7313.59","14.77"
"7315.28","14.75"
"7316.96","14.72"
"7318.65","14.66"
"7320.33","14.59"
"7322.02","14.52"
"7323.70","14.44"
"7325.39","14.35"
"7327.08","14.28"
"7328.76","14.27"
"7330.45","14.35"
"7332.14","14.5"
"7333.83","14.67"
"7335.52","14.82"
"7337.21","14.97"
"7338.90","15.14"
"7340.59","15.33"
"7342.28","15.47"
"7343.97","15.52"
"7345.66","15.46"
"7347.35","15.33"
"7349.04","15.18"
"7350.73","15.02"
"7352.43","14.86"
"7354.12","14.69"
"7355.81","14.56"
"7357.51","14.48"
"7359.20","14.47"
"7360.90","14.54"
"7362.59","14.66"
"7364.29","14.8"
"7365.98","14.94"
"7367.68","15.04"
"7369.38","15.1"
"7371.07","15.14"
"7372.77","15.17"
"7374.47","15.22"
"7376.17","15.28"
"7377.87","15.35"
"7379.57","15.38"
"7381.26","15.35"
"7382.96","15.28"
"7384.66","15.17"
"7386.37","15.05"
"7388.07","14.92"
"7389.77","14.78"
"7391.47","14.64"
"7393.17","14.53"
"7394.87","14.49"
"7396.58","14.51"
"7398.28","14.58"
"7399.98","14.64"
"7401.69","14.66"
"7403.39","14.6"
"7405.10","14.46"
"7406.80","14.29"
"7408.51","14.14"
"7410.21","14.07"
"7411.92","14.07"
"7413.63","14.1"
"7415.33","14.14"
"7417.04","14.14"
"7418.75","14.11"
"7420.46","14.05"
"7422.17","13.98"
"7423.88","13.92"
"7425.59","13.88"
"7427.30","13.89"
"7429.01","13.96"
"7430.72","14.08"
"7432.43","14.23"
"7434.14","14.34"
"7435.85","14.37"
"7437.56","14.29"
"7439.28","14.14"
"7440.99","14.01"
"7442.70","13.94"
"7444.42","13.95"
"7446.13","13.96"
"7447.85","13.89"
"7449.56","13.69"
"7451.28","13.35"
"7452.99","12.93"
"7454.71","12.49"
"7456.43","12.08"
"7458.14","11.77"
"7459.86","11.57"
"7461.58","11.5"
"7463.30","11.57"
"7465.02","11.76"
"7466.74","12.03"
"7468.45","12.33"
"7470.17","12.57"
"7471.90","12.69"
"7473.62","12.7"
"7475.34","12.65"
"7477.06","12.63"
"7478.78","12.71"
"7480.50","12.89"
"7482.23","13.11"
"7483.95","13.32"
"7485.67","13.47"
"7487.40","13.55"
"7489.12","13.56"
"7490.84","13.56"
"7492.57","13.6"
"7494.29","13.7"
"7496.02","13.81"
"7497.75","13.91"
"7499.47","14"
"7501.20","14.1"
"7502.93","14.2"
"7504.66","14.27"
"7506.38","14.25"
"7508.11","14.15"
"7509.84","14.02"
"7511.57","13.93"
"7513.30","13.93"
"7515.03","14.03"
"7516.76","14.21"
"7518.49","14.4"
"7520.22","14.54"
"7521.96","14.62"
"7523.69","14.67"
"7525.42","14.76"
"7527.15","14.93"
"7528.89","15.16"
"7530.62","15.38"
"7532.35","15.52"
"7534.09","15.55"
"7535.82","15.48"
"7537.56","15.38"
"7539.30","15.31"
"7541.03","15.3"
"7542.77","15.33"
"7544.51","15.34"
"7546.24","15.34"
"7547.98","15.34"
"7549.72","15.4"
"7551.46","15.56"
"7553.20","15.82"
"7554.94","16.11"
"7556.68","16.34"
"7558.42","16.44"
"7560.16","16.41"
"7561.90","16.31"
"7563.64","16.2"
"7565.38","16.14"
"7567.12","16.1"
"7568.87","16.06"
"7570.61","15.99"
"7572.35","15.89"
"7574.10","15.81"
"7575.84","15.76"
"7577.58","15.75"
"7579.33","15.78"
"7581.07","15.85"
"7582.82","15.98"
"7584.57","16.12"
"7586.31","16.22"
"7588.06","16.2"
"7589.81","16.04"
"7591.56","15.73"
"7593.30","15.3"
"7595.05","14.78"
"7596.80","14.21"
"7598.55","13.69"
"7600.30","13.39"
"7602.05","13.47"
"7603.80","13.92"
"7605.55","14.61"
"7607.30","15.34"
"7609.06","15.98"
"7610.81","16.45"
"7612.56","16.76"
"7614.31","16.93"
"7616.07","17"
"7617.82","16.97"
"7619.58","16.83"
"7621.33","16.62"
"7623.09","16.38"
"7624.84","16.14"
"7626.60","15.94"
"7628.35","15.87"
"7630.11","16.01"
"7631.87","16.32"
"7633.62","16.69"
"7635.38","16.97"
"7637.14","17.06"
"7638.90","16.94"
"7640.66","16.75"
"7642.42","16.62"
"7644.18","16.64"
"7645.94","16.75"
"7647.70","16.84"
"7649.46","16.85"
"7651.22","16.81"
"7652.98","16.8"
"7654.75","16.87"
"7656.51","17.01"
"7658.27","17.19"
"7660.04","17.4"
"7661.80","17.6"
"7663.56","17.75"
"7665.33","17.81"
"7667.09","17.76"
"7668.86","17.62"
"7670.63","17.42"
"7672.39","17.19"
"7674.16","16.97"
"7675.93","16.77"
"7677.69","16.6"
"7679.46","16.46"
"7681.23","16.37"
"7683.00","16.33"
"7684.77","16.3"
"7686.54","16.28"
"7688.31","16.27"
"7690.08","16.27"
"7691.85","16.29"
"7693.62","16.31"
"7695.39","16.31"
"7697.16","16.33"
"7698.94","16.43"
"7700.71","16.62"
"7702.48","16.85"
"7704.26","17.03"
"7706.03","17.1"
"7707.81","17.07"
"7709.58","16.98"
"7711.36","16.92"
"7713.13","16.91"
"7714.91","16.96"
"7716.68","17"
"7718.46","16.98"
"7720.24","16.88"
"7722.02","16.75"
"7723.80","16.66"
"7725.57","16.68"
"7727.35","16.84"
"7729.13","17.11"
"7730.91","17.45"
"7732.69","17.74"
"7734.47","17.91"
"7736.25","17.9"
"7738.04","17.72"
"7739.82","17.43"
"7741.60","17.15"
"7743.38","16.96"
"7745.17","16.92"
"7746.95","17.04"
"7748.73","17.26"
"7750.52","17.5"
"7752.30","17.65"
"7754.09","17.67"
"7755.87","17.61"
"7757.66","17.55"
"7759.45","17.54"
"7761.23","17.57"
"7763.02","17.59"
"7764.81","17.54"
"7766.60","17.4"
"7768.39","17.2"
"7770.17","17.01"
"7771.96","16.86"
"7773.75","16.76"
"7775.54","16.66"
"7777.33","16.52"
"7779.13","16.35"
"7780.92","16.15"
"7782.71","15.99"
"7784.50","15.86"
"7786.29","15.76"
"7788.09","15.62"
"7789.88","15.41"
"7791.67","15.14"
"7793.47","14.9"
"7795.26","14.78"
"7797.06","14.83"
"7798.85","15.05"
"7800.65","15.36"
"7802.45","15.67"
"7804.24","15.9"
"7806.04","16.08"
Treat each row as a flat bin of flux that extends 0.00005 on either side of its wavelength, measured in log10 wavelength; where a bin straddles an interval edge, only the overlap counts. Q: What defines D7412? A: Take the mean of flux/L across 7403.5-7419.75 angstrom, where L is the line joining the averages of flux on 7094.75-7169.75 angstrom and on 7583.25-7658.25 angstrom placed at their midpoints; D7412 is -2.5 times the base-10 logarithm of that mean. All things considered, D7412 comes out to 0.143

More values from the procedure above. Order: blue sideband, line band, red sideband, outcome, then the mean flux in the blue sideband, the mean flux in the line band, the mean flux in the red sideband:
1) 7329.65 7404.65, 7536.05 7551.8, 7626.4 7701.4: 0.05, 14.9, 15.4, 16.8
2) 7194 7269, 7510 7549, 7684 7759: 0.09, 14.9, 14.9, 17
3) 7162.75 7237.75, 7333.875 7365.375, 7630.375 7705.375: 0.05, 15.1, 15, 16.8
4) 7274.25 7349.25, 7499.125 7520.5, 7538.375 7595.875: 0.11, 14.9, 14.1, 15.8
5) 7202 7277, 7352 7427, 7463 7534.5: -0.03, 14.8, 14.6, 13.7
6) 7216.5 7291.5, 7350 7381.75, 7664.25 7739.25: 0.02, 14.7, 14.9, 16.9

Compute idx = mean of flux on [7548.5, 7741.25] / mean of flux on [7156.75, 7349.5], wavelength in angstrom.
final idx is 1.1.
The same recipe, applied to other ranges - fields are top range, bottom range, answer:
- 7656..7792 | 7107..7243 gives 1.08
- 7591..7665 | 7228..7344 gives 1.09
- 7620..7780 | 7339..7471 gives 1.19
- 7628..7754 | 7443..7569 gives 1.20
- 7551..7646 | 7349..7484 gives 1.14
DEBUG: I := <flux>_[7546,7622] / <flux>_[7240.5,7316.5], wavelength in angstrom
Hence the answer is 1.1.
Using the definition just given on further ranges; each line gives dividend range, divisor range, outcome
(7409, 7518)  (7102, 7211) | 0.84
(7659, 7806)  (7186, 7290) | 1.13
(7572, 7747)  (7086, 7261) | 1.06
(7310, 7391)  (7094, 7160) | 0.91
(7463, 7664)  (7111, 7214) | 0.96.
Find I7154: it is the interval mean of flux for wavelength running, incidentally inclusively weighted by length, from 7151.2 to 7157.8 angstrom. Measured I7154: 16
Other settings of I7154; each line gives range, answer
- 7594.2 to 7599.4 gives 14.2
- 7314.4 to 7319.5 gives 14.7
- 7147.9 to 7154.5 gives 16.3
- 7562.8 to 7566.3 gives 16.2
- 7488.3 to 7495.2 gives 13.6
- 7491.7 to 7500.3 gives 13.8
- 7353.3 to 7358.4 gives 14.6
